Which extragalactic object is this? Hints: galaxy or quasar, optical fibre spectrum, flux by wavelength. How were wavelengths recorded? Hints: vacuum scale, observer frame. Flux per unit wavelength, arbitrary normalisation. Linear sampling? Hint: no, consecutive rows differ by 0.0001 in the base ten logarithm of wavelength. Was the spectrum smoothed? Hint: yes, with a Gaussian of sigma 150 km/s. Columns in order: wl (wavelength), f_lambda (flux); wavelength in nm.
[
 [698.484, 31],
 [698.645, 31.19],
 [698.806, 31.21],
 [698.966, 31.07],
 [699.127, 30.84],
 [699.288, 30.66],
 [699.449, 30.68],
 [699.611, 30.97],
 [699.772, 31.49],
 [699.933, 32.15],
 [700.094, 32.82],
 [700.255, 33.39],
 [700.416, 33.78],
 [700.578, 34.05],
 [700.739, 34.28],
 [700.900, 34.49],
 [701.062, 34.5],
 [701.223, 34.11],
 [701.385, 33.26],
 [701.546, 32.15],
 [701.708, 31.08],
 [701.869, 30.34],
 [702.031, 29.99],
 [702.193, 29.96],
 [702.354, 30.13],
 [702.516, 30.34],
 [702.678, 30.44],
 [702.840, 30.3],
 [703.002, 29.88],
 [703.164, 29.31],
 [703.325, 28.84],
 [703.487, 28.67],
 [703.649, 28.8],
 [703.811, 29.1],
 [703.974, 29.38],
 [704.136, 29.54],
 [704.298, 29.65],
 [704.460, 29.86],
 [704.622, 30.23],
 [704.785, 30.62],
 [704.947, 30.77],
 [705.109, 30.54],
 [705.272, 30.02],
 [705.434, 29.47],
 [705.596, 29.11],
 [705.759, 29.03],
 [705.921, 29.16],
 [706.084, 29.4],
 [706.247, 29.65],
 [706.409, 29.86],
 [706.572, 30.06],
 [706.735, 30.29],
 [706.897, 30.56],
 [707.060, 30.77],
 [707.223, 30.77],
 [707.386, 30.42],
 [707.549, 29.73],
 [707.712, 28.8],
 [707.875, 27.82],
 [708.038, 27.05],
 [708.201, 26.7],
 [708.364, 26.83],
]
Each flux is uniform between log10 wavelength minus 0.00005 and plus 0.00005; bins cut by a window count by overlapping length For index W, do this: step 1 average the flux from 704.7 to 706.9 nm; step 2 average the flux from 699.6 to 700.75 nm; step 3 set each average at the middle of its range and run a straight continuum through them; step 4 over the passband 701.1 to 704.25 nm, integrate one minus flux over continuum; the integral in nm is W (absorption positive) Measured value 0.123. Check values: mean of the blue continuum 32.9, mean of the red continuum 29.9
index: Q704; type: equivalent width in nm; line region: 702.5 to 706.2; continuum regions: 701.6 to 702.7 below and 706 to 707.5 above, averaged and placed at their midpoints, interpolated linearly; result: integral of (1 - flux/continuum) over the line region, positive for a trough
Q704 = 0.07 nm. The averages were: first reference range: 30.4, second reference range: 30.2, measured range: 29.7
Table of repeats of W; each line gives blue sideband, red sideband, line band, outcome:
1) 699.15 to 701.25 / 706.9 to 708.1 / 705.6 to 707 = 0.01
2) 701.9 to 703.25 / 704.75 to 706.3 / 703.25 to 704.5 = 0.03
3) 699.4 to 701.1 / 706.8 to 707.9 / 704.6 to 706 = 0.04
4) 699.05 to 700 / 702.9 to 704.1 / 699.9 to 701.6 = -0.17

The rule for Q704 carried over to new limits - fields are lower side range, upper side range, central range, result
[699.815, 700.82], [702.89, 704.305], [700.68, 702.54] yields -0.02 nm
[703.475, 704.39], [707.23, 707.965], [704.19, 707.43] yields -0.08 nm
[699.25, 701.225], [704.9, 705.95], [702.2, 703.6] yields 0.07 nm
